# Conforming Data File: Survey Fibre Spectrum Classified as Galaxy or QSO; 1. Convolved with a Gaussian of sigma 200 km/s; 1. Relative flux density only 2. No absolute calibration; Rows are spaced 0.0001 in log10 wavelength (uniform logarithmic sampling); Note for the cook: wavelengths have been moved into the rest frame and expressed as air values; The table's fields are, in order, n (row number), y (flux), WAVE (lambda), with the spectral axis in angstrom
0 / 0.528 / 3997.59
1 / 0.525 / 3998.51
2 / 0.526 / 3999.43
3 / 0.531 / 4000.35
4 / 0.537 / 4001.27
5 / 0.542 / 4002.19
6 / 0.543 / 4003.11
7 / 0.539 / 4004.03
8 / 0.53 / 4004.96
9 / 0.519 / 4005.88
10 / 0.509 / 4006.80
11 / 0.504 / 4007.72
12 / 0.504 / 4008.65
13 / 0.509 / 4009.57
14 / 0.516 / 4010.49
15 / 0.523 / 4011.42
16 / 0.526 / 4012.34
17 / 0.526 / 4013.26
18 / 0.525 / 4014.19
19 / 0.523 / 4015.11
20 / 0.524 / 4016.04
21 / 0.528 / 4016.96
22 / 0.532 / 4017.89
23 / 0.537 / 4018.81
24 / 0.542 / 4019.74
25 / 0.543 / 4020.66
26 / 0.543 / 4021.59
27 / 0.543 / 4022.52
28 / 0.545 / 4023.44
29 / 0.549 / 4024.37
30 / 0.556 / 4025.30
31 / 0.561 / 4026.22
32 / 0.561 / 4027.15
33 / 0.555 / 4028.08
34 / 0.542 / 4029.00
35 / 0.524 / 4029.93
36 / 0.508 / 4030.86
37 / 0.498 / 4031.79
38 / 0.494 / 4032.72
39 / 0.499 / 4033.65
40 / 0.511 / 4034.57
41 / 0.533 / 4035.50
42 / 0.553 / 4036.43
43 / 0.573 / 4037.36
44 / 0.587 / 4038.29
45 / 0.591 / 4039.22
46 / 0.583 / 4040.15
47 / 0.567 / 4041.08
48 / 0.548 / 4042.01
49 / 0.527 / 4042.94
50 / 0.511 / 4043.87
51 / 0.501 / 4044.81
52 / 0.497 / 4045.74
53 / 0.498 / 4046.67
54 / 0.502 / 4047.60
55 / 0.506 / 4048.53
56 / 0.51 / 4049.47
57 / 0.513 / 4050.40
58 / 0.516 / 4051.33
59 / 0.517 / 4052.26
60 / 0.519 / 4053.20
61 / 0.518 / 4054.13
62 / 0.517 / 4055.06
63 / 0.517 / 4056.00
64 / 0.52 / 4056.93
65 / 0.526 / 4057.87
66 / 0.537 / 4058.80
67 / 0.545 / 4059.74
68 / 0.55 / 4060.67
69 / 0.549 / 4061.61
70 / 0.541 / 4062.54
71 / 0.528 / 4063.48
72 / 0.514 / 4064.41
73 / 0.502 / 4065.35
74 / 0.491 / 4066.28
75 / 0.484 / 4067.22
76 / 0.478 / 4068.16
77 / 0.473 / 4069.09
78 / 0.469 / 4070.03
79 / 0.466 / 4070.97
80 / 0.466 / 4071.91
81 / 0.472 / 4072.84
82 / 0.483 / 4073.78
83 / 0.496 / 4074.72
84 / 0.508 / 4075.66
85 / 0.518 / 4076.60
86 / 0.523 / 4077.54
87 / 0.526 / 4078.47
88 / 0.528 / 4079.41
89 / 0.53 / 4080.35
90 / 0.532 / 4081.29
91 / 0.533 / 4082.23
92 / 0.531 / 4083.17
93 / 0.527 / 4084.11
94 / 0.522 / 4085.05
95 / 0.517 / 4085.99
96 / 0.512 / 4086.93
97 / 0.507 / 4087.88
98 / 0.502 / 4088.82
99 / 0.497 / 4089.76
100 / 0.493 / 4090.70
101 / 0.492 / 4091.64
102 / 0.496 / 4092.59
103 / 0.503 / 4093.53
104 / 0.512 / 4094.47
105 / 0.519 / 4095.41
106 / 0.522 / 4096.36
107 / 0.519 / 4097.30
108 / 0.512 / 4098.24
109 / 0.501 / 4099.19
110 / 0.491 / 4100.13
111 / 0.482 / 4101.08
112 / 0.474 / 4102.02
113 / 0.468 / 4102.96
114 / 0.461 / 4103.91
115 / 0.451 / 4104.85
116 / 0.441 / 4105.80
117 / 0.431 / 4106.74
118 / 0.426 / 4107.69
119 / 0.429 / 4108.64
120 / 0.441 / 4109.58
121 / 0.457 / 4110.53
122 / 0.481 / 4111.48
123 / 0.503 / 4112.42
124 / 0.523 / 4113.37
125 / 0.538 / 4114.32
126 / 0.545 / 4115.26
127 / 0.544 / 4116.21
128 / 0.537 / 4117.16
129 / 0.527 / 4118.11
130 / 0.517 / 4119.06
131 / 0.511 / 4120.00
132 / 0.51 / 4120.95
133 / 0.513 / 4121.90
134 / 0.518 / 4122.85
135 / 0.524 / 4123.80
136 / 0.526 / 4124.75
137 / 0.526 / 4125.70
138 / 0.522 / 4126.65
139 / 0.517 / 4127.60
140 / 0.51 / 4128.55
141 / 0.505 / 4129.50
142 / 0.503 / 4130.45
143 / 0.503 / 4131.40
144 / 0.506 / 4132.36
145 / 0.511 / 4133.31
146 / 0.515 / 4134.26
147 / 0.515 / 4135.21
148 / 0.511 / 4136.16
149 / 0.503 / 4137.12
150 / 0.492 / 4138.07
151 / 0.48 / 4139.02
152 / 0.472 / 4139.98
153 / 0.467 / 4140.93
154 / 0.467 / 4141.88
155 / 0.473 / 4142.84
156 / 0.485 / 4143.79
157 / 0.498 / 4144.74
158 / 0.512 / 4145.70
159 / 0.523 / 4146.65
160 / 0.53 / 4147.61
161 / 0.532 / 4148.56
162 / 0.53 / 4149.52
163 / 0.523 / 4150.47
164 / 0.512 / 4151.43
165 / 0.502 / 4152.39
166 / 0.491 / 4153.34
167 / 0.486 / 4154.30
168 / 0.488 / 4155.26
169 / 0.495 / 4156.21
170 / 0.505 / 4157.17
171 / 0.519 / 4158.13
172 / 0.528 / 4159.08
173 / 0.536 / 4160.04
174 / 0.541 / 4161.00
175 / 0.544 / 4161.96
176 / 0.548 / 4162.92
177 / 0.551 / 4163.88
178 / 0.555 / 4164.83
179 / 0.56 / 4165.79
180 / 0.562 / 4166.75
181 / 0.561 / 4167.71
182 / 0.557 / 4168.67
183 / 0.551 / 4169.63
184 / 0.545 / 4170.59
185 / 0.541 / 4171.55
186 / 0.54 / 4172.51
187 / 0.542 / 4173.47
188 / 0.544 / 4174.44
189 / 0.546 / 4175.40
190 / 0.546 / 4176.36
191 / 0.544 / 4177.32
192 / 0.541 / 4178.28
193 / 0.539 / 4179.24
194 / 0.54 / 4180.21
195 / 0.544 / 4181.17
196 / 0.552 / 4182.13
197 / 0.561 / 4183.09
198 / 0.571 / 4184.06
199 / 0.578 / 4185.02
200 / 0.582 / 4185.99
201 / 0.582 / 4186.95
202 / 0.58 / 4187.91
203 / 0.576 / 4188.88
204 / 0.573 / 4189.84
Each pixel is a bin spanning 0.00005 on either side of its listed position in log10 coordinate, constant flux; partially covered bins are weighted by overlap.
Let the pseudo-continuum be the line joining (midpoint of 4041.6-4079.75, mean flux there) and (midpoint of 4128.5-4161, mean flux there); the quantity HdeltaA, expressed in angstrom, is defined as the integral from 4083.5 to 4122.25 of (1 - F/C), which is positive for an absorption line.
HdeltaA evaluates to 0.8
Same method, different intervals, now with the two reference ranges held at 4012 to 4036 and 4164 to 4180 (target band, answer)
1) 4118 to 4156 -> 2.68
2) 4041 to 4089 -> 2.11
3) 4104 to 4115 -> 1.51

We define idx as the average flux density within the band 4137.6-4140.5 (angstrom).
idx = 0.481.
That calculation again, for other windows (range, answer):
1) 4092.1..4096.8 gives 0.51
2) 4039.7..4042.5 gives 0.566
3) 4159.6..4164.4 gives 0.544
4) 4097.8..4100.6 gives 0.501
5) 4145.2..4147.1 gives 0.517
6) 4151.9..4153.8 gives 0.497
